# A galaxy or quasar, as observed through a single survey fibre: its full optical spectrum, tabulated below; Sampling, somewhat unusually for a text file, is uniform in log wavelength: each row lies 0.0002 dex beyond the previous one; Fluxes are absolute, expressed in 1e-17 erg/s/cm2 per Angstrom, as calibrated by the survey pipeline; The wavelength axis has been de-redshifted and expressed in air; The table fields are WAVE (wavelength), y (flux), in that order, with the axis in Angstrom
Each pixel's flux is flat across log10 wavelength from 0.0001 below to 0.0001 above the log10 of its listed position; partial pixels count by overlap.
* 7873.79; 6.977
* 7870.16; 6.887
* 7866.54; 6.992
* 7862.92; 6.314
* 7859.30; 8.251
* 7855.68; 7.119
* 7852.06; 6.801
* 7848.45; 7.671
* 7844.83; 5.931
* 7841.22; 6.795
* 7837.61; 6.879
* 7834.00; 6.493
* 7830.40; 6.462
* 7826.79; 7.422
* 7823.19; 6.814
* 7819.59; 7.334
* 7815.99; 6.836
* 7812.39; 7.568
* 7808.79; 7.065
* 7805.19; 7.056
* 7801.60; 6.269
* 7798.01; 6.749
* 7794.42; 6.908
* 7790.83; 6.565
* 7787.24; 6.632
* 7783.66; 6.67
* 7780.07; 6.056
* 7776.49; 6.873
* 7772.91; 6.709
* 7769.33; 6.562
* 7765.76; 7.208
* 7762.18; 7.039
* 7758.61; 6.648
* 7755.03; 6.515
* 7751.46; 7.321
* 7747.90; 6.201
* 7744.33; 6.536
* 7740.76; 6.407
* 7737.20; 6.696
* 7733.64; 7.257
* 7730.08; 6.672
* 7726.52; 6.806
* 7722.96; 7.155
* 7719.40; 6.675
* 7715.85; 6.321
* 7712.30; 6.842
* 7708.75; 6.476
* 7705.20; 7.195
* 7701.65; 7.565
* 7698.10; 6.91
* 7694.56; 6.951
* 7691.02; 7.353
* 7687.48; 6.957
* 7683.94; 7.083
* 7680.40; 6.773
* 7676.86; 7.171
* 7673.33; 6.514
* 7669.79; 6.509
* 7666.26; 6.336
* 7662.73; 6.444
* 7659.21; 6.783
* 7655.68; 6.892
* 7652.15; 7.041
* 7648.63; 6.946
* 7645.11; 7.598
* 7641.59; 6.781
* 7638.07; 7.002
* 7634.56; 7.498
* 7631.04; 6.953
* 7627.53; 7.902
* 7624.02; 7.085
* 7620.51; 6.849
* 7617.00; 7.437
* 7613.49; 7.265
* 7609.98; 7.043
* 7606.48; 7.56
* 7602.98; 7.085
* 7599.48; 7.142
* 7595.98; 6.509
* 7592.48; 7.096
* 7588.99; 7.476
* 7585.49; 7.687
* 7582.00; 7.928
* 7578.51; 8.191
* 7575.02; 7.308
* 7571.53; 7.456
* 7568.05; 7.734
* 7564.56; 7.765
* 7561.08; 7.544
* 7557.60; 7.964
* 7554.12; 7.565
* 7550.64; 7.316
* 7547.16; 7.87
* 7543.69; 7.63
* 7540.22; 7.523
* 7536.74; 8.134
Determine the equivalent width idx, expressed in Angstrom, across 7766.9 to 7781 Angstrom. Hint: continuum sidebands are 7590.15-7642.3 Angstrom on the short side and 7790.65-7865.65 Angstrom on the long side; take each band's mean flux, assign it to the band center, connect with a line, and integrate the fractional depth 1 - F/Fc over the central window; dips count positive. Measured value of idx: 0.8 Angstrom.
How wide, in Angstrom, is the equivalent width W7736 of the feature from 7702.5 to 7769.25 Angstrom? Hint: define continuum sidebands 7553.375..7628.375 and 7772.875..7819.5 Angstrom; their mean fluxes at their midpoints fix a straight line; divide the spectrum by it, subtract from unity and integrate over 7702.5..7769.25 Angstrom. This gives 1.9 Angstrom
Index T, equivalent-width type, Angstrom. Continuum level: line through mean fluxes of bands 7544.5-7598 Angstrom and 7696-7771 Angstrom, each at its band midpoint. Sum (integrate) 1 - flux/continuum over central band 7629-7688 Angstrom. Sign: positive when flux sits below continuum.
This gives 2.1 Angstrom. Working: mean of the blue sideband 7.56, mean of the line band 6.9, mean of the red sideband 6.81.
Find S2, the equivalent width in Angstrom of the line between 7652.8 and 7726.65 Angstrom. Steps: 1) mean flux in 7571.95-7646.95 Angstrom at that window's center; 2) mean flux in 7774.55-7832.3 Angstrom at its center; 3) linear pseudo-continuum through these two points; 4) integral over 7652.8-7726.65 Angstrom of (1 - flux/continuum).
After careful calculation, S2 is 2.7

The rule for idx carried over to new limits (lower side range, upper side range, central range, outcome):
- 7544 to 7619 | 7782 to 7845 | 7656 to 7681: 2.0 Angstrom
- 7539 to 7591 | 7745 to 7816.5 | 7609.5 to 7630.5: 0.5 Angstrom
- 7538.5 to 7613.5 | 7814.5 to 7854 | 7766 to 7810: 1.8 Angstrom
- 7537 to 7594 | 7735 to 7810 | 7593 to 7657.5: 2.0 Angstrom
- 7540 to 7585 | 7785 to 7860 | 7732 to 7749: 1.2 Angstrom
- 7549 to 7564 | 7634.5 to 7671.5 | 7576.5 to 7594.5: -0.6 Angstrom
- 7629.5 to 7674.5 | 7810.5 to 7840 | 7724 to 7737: 0.0 Angstrom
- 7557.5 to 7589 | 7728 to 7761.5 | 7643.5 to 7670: 1.4 Angstrom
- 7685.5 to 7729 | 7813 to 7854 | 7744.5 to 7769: 0.4 Angstrom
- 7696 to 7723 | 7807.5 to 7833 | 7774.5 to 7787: 0.8 Angstrom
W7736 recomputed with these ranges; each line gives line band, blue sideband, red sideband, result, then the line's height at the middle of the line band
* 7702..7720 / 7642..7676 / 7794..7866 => 0.18 Angstrom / 6.84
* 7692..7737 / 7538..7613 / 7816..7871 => 1.91 Angstrom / 7.21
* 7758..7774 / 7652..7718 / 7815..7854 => 0.00 Angstrom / 6.85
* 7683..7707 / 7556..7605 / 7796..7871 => 0.31 Angstrom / 7.24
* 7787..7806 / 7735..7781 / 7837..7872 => 0.33 Angstrom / 6.8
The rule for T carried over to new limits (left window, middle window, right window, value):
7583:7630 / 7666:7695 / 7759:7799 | 0.62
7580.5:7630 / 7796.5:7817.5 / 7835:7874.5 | 0.27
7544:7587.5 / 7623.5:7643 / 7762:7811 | 0.48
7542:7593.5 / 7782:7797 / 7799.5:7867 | 0.78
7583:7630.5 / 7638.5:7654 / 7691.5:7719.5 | 0.06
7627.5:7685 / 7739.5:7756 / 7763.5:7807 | 0.37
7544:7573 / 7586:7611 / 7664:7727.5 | 0.89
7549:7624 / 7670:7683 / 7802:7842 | 0.79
